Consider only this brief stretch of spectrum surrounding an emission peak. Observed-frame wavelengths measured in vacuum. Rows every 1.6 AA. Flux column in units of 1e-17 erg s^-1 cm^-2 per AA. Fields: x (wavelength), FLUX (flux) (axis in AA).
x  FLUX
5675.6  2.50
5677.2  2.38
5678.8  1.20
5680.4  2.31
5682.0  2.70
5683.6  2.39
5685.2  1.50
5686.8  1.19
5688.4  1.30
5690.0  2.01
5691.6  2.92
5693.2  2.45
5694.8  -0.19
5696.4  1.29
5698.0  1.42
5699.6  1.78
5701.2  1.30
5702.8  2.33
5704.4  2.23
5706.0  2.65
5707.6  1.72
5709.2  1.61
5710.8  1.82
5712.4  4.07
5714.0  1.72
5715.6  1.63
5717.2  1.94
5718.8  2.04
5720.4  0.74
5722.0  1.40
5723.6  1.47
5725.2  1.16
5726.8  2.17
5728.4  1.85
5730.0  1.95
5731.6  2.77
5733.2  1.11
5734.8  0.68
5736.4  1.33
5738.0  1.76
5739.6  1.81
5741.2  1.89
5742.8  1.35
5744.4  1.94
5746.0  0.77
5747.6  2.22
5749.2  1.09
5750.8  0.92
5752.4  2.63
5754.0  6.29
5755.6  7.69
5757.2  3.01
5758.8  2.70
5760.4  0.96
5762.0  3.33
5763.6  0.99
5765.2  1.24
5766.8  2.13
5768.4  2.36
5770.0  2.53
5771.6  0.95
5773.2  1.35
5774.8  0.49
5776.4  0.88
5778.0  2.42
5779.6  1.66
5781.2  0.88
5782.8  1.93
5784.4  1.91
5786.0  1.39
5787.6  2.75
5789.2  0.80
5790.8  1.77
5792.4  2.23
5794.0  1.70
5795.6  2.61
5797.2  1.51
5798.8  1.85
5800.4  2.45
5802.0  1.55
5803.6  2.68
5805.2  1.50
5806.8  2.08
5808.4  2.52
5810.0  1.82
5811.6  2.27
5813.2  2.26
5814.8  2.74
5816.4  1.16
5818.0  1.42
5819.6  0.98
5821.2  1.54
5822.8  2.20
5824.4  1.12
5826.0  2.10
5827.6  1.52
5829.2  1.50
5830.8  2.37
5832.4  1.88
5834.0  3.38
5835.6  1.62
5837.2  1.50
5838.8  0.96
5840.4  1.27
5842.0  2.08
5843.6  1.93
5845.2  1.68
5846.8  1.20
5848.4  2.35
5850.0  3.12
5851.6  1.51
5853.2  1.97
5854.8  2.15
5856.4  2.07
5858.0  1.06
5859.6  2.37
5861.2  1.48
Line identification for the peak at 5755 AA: H-beta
